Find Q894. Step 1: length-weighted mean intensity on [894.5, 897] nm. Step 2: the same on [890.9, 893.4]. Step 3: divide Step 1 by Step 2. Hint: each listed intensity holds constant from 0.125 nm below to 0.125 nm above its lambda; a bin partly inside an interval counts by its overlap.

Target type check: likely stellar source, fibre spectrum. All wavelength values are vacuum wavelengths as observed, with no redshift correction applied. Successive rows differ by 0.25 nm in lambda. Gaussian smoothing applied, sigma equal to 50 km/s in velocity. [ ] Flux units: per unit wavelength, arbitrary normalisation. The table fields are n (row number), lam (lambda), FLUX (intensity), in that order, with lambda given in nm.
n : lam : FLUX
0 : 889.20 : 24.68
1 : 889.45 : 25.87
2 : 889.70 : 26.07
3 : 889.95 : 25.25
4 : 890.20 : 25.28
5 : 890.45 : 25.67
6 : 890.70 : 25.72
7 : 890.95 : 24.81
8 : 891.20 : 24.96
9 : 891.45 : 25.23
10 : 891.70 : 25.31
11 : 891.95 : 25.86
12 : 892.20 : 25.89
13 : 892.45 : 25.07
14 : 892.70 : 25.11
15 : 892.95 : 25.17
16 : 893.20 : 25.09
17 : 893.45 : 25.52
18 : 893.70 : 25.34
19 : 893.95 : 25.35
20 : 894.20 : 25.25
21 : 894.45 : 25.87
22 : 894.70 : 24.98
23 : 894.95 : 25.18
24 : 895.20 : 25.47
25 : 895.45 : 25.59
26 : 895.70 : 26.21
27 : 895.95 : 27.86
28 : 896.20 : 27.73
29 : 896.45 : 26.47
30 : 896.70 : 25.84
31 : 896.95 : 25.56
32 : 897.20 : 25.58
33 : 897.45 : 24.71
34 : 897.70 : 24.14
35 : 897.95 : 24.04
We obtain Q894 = 1.03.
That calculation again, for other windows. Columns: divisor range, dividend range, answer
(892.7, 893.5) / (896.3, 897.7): 1.01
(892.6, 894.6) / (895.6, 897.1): 1.05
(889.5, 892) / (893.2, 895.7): 1.00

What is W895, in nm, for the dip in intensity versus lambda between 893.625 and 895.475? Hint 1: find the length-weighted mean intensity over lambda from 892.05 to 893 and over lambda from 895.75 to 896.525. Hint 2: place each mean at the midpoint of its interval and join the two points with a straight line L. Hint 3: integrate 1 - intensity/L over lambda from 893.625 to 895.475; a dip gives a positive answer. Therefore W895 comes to 0.075 nm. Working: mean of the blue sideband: 25.3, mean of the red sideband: 27.3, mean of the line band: 25.4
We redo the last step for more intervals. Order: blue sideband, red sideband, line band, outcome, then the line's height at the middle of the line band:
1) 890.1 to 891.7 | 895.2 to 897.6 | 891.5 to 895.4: 0.05 nm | 25.7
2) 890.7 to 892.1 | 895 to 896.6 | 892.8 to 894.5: 0.04 nm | 25.9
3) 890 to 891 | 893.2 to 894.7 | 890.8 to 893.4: 0.01 nm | 25.4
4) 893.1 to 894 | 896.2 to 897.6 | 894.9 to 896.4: -0.05 nm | 25.6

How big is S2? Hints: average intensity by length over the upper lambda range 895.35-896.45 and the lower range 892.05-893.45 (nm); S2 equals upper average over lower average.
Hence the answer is 1.06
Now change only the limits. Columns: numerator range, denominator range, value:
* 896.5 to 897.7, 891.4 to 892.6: 1.00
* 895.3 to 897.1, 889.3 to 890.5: 1.03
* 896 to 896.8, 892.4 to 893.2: 1.07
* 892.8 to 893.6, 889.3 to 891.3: 0.99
